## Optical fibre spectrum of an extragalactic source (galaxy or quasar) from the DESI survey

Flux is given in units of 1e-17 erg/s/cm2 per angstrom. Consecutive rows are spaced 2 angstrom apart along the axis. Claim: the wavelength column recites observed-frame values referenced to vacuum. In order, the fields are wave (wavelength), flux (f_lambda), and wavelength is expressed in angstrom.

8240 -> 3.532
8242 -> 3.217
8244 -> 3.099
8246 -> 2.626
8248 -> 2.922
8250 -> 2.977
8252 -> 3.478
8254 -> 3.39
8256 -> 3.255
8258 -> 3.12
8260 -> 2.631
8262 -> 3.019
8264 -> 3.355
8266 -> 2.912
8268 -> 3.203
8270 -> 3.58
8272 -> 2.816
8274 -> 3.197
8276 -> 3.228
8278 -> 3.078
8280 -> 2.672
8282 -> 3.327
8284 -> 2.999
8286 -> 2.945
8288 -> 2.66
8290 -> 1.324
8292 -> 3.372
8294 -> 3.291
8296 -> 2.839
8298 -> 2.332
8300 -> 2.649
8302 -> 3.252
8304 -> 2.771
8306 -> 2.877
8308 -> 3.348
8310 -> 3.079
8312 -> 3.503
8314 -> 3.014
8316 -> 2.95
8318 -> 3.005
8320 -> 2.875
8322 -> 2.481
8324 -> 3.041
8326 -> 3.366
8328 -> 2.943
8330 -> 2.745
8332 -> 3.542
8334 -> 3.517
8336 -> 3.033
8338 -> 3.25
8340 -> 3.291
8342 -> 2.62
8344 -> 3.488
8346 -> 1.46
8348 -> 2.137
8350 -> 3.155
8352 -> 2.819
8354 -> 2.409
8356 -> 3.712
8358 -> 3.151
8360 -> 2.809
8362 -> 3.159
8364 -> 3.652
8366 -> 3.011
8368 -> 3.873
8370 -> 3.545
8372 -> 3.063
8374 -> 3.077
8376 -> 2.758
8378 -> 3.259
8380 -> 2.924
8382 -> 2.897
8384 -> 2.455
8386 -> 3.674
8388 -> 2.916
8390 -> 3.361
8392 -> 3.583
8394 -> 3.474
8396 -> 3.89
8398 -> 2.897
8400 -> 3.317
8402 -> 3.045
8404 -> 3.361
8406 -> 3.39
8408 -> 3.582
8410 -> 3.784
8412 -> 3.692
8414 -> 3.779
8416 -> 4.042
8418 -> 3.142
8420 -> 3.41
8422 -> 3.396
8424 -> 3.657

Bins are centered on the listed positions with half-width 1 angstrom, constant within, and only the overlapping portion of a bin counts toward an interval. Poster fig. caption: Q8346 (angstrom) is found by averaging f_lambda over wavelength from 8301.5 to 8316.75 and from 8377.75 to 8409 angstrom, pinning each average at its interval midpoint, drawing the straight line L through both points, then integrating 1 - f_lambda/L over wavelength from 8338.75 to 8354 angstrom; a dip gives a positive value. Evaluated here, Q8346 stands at 2.2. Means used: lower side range 3.1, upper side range 3.25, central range 2.7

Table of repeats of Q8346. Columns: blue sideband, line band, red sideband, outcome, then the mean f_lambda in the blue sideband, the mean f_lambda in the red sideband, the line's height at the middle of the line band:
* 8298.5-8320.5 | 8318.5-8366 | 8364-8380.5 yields 2.12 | 3.02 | 3.22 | 3.13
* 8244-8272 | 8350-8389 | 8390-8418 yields 3.38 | 3.1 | 3.51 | 3.41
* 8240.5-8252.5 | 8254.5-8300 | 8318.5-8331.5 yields 0.76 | 3.06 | 2.94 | 3.01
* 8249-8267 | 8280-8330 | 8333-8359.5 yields 1.65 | 3.13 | 2.92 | 3.02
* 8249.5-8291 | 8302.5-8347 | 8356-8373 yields 2.36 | 3.01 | 3.31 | 3.18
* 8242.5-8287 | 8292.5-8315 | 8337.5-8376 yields 0.41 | 3.08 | 3.03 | 3.06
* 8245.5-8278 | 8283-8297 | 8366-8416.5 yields 1.71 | 3.11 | 3.33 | 3.16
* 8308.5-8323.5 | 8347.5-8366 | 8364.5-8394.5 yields 0.60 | 3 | 3.19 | 3.12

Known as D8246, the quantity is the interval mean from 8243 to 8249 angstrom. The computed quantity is 2.88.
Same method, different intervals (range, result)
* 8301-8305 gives 3.01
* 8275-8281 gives 2.99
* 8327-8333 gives 3.08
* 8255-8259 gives 3.19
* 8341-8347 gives 2.52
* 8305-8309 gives 3.11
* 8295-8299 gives 2.59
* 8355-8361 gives 3.22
